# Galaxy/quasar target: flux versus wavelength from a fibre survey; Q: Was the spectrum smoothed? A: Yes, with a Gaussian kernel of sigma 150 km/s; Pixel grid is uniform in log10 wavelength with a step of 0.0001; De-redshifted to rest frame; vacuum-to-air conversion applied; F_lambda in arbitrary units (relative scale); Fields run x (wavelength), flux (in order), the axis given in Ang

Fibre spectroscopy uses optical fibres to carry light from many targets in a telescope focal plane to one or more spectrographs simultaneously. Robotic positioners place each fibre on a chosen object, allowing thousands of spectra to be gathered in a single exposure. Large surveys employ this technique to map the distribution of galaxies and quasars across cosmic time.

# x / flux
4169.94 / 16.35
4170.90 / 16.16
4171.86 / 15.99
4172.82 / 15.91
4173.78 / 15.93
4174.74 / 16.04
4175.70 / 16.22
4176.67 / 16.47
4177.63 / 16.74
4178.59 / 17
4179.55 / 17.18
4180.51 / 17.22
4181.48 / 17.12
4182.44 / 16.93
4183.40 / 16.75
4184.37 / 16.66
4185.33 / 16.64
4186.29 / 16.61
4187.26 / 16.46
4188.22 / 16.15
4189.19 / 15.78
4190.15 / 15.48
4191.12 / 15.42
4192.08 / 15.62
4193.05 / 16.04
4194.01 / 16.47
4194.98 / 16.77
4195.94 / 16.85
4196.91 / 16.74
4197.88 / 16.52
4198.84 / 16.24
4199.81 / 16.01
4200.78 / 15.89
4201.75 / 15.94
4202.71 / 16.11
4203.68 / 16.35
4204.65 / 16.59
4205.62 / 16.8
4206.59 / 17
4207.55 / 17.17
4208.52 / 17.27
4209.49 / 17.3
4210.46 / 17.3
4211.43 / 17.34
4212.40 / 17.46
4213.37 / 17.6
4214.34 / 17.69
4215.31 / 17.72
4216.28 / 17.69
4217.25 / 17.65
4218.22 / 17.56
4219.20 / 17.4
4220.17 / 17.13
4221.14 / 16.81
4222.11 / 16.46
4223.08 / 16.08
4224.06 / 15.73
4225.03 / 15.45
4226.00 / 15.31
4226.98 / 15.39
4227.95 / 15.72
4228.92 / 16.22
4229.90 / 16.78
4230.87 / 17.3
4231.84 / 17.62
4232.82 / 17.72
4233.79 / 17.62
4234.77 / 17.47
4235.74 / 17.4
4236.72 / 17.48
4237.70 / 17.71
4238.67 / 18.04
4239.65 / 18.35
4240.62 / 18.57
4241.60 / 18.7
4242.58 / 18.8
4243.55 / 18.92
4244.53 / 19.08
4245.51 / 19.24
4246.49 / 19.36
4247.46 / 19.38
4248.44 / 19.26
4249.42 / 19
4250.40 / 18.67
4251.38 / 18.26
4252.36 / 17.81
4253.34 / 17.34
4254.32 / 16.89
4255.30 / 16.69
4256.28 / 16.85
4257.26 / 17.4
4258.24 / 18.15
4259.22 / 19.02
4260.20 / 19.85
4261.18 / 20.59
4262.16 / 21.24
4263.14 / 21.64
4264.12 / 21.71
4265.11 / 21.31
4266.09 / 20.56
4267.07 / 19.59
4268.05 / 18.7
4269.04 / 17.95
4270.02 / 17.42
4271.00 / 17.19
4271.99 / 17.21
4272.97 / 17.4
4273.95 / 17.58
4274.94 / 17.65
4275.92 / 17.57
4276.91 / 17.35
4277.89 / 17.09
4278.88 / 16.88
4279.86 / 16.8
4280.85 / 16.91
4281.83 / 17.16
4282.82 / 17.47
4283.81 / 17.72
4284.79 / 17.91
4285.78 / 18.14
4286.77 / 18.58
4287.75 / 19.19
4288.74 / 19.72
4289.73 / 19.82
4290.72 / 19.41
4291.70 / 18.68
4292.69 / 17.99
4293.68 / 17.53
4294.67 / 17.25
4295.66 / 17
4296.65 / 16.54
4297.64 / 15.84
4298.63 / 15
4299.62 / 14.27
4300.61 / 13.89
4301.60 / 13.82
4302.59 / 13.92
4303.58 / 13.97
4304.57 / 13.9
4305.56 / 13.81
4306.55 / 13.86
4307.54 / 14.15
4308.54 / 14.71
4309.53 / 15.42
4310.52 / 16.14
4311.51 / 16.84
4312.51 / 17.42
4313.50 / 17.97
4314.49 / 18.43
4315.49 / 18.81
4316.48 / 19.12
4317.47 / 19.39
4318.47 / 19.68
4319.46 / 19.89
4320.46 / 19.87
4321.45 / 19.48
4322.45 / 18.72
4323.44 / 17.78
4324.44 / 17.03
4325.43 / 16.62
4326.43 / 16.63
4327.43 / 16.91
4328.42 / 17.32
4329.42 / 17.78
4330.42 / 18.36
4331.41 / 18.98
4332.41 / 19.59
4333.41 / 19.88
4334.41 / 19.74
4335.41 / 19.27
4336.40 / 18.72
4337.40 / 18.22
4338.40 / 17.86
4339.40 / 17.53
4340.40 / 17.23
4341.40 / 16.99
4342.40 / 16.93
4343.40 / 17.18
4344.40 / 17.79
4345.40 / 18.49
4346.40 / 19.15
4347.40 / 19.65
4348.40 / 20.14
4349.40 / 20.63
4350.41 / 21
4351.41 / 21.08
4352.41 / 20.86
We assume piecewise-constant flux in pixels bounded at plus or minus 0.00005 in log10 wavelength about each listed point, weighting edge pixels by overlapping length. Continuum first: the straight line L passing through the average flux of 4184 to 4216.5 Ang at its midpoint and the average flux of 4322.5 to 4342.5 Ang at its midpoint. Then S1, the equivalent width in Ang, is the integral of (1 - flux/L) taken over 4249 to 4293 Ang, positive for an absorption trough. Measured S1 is -2.6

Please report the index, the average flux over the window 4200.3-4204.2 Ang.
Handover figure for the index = 16.1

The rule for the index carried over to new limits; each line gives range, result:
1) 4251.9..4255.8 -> 17.2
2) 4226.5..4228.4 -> 15.6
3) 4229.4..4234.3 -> 17.4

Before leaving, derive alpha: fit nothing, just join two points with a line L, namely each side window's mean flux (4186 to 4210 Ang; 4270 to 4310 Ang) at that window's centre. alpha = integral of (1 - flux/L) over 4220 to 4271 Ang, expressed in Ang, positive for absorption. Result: -4.88 Ang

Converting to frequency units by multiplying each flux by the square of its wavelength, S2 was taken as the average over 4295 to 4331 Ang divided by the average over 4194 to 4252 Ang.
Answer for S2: 1.01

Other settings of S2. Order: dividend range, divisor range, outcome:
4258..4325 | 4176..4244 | 1.09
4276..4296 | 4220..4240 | 1.09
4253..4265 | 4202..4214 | 1.15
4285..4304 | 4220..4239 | 1.04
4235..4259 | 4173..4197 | 1.14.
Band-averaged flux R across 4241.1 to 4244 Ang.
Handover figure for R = 18.8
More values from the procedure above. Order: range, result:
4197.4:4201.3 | 16.2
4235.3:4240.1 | 17.8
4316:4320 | 19.5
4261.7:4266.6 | 21.3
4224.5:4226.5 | 15.4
